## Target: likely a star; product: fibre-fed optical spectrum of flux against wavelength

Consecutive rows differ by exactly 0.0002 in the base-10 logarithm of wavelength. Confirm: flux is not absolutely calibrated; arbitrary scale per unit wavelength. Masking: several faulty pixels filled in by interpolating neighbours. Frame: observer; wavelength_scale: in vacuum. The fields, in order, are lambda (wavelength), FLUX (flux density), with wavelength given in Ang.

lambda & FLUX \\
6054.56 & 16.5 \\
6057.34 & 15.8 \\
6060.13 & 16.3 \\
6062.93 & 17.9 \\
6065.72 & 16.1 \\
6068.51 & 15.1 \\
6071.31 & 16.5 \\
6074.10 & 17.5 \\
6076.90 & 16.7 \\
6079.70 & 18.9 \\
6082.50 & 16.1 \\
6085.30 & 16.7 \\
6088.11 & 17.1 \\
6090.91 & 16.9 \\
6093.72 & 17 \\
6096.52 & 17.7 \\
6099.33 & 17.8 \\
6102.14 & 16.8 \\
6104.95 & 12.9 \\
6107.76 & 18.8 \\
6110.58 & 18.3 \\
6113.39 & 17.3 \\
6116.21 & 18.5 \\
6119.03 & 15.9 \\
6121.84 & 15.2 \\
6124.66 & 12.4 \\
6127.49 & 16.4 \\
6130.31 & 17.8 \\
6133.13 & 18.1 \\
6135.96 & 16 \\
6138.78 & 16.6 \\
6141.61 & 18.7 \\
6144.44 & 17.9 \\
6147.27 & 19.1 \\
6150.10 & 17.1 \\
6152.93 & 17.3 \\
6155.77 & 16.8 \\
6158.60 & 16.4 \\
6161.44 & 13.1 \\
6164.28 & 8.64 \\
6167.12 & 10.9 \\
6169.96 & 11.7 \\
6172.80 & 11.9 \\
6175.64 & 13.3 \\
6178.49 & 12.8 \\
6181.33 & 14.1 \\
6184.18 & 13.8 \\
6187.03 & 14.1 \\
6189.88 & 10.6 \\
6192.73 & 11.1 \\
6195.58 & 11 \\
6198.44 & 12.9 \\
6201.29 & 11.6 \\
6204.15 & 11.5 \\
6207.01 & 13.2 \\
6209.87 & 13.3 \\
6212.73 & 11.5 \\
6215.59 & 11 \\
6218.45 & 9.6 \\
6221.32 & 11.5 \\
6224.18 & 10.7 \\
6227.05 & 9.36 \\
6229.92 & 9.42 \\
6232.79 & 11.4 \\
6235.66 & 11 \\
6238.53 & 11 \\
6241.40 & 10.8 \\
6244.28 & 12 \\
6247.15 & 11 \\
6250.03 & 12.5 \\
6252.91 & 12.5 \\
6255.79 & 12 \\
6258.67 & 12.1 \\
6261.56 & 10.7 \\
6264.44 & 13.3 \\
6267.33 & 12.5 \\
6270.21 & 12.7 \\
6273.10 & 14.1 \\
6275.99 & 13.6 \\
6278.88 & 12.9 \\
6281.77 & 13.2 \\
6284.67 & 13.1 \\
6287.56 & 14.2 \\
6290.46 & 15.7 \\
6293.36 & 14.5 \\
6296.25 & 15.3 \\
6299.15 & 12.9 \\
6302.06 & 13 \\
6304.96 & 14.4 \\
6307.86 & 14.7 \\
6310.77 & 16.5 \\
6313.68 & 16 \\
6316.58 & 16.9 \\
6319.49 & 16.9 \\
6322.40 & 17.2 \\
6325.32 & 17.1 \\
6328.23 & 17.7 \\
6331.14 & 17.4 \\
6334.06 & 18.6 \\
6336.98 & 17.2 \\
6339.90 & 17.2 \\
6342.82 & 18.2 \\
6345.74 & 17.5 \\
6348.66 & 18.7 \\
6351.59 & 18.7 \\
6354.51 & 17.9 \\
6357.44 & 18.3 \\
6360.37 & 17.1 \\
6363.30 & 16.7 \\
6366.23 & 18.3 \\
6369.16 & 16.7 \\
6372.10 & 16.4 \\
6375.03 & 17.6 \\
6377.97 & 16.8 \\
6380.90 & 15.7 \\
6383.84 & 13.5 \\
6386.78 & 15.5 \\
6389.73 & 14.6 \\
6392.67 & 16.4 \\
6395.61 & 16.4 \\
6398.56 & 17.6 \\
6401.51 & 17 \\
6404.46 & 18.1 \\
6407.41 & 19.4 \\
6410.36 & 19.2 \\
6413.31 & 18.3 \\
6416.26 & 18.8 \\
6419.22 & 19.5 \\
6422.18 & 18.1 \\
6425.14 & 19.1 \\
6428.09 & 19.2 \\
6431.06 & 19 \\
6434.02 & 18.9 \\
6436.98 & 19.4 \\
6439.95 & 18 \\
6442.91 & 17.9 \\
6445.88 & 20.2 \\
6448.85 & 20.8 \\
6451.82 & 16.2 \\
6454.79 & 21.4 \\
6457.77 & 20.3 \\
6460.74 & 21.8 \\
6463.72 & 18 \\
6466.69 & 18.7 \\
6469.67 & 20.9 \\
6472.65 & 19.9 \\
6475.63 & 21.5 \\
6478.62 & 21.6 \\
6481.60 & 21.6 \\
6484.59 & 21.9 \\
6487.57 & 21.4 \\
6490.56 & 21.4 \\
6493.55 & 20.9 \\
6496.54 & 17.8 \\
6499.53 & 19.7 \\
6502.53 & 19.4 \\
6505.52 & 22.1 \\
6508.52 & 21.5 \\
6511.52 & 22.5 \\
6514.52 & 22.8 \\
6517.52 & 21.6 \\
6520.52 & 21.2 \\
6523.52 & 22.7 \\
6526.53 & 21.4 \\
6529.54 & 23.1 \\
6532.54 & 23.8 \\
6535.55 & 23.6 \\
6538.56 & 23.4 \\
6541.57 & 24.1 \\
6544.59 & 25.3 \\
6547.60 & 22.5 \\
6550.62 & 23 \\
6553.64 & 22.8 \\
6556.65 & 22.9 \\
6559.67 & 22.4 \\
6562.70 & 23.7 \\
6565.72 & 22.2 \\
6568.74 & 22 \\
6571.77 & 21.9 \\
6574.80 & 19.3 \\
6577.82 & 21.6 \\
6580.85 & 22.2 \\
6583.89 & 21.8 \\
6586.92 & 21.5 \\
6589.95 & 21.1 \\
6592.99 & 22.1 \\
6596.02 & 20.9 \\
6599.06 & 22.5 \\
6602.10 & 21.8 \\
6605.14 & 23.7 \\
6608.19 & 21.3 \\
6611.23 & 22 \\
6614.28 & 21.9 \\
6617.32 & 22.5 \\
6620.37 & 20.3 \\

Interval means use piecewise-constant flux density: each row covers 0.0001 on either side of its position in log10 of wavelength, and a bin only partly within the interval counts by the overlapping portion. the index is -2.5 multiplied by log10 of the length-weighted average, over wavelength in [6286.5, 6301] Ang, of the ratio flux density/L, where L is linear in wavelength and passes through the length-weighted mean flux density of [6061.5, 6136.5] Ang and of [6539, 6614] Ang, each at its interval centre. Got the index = 0.30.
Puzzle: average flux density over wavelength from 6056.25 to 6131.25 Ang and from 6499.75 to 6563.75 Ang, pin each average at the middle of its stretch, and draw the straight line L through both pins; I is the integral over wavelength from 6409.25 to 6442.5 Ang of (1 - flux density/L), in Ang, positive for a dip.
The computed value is 3.7 Ang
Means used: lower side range 16.7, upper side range 22.6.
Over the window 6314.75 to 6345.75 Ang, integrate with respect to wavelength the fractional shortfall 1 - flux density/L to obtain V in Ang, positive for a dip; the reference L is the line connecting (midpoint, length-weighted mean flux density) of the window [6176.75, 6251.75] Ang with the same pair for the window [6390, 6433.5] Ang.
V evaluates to -3.8 Ang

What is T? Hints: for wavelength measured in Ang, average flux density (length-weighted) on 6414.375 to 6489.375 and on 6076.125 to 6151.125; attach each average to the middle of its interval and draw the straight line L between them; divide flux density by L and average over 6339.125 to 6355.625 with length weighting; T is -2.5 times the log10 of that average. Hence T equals 0.049 mag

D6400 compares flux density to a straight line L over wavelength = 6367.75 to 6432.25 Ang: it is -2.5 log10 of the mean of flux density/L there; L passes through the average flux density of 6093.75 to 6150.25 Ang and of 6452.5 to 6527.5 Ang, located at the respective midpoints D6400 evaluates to 0.15 mag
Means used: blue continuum 17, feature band 17.4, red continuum 20.9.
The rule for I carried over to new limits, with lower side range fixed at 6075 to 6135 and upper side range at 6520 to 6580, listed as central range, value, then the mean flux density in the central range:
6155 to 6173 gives 5.01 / 12.7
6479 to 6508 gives 1.55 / 20.8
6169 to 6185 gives 4.35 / 12.9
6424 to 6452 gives 2.91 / 19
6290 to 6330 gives 7.95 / 15.6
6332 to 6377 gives 5.45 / 17.7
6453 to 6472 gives 1.24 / 20.1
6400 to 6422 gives 2.38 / 18.6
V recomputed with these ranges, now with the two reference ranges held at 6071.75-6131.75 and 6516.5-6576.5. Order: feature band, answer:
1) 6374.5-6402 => 6.1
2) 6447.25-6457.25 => 0.9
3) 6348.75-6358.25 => 0.8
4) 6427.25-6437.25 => 1.0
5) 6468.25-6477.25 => 0.4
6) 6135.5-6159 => 0.0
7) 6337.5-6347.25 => 1.2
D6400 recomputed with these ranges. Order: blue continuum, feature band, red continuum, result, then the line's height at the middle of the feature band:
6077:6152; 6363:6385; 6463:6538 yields 0.20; 19.9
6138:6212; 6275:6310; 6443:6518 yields 0.17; 16.4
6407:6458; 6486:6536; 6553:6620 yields -0.05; 20.5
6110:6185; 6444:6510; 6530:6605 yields 0.03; 20.9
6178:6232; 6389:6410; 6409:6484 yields 0.05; 18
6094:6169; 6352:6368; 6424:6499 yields 0.06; 18.8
